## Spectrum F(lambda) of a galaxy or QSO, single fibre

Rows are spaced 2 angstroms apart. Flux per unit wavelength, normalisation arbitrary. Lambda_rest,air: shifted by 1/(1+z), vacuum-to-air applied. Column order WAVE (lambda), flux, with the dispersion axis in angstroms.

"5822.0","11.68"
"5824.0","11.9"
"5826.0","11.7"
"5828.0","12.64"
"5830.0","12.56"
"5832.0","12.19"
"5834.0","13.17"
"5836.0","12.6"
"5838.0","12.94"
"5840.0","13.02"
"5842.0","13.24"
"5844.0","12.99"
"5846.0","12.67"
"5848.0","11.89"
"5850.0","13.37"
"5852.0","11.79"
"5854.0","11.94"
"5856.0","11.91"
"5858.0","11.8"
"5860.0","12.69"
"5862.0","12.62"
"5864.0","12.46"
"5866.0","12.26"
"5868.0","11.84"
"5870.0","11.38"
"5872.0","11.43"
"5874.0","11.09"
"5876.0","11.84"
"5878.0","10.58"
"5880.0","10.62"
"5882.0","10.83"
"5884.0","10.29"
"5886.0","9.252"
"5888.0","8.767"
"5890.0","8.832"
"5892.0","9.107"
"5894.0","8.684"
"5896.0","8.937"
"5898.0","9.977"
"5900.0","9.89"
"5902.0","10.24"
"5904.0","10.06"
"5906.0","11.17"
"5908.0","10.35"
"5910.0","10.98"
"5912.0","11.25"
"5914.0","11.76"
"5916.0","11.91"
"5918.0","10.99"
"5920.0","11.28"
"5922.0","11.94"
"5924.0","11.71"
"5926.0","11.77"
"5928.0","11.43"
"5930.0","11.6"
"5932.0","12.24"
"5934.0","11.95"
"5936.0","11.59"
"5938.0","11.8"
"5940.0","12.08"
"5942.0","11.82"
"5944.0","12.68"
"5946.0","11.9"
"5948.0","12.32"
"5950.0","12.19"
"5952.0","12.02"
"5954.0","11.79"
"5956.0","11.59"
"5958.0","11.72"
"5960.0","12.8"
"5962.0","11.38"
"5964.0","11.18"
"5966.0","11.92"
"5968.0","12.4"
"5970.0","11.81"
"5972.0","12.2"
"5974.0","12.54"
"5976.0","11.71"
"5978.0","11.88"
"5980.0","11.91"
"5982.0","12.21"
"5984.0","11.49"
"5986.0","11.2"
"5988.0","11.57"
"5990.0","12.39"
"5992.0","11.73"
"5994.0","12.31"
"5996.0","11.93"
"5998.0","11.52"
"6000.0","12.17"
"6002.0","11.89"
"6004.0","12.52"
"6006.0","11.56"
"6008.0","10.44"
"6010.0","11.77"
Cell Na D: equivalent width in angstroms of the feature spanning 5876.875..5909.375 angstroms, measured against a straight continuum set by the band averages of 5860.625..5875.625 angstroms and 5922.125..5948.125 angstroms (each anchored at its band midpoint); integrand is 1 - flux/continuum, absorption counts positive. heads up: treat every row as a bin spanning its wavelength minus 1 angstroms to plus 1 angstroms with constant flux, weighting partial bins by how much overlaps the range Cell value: 5.5 angstroms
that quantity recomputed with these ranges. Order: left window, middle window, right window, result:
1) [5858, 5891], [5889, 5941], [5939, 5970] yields 2.9 angstroms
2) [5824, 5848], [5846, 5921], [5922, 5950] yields 8.0 angstroms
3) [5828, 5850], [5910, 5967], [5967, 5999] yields 1.8 angstroms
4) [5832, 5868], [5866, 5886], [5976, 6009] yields 2.1 angstroms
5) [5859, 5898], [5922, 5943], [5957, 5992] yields -0.8 angstroms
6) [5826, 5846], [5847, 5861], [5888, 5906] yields -0.5 angstroms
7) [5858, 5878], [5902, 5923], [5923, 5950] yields 1.4 angstroms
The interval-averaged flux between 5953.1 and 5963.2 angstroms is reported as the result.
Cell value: 11.8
